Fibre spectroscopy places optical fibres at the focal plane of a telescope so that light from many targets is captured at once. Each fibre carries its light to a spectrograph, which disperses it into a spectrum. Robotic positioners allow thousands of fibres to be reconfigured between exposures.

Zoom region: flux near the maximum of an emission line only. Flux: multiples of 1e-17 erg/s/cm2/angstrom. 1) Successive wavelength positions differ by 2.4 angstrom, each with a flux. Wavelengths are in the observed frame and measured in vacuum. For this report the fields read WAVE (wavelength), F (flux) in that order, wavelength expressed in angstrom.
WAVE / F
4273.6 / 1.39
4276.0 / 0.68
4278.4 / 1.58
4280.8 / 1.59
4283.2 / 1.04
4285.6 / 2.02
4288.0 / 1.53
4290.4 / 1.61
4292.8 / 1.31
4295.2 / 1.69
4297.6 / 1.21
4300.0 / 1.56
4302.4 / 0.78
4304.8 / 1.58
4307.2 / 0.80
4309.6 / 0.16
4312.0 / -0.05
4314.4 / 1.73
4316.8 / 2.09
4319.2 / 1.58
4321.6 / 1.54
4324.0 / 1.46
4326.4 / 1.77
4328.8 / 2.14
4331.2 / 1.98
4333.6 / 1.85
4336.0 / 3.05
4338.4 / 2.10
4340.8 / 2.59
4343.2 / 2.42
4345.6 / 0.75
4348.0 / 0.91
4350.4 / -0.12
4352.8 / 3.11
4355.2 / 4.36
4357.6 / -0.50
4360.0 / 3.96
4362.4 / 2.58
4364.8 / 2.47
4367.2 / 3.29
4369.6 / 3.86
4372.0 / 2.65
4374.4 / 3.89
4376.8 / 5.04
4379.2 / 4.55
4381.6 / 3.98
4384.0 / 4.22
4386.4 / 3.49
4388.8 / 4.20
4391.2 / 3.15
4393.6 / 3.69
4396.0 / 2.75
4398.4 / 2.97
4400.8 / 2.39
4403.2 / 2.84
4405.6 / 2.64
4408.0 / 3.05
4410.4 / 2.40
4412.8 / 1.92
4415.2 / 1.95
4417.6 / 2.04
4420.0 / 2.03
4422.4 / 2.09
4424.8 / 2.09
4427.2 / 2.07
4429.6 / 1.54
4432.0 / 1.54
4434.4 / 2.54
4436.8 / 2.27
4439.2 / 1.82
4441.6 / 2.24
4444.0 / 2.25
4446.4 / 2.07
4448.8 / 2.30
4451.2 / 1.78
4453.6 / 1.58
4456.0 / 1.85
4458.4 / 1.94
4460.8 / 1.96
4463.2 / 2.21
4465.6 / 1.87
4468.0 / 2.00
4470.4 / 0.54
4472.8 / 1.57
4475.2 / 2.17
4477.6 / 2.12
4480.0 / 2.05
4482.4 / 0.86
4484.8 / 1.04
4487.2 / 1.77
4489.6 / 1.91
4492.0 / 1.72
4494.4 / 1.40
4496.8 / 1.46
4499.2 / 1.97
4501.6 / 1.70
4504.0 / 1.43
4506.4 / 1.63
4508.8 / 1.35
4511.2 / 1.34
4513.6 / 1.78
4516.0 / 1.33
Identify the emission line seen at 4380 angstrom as Lyman alpha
